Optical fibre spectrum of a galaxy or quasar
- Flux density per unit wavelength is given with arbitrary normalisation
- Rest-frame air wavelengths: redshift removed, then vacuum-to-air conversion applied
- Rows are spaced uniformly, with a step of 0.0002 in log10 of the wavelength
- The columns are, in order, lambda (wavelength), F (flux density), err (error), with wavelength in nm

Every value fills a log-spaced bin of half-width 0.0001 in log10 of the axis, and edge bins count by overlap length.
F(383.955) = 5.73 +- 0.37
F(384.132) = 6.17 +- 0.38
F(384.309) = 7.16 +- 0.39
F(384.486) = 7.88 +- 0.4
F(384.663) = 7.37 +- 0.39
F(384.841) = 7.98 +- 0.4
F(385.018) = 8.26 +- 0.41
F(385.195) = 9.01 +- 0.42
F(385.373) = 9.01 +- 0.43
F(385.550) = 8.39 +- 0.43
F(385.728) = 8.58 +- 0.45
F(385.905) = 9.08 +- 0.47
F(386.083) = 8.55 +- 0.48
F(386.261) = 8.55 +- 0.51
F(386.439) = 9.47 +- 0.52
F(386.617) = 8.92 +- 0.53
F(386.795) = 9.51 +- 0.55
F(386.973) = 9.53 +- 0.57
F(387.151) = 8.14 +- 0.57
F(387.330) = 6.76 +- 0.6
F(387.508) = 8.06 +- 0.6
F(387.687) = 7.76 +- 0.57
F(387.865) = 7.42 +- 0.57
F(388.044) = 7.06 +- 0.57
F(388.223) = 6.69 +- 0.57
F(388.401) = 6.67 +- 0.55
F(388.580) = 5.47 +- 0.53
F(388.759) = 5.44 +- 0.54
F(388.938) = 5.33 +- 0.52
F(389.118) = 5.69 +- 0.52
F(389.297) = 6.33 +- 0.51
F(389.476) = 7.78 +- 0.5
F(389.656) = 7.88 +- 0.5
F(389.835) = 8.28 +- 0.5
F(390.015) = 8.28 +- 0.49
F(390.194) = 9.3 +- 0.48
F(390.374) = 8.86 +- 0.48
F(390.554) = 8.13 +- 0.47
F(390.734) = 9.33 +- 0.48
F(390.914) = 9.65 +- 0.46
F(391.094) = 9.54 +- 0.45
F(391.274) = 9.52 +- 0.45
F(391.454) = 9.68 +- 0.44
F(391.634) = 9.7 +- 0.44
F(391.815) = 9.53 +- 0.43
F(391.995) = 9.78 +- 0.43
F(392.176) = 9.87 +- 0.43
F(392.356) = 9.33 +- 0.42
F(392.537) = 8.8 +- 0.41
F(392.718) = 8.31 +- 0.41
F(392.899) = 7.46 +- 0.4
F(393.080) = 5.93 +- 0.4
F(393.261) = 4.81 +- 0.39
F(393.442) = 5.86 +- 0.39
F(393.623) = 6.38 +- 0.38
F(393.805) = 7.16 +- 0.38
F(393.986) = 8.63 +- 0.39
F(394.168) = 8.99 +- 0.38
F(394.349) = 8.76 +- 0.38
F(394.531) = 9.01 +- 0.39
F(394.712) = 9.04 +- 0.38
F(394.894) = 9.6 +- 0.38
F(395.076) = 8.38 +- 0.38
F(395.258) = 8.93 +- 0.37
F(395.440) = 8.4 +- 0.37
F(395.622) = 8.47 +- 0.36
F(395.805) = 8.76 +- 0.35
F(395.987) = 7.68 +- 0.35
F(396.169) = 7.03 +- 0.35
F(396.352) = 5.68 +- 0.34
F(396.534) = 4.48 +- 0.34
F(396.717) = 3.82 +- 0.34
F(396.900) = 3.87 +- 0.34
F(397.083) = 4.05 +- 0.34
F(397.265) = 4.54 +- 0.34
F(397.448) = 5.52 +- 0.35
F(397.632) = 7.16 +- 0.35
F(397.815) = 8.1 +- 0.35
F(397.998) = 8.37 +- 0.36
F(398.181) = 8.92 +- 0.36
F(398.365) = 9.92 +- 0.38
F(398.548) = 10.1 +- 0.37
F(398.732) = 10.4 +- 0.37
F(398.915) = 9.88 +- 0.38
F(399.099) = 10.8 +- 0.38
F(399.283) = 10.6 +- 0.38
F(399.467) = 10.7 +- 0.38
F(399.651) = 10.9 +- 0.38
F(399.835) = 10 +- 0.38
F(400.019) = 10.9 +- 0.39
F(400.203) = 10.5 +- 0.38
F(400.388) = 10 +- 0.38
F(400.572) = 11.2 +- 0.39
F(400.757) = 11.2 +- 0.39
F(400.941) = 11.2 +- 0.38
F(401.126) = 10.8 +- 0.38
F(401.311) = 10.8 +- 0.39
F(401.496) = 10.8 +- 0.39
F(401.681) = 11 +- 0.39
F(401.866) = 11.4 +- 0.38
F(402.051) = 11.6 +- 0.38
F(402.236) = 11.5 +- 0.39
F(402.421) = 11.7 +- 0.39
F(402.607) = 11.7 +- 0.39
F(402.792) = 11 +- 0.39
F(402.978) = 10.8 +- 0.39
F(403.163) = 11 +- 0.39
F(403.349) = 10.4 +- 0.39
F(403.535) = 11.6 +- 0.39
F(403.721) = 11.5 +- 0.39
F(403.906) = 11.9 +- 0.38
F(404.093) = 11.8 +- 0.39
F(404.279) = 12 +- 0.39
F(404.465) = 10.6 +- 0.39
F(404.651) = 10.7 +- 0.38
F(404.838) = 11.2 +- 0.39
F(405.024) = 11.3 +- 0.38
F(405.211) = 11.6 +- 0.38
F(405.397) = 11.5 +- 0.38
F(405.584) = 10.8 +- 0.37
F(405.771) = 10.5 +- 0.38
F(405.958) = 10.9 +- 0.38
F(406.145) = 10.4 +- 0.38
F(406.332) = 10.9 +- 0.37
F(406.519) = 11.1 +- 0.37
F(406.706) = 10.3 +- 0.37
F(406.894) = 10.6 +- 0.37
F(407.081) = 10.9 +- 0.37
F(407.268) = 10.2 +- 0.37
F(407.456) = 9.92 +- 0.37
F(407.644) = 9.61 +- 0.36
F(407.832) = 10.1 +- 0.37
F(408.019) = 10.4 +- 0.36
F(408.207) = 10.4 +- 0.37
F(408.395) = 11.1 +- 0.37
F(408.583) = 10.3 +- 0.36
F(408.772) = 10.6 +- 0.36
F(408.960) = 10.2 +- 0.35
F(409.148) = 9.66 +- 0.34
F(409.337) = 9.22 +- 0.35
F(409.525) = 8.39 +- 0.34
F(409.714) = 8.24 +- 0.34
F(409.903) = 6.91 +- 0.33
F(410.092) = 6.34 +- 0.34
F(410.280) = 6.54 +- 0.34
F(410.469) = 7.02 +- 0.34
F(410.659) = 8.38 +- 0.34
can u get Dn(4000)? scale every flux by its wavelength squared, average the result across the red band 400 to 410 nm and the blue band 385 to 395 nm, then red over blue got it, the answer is 1.41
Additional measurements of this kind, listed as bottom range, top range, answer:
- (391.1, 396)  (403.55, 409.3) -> 1.36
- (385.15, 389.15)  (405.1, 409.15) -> 1.50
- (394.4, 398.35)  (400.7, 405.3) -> 1.62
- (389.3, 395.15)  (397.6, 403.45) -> 1.30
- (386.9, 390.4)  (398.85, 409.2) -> 1.61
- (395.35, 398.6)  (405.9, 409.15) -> 1.59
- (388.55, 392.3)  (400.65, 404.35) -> 1.44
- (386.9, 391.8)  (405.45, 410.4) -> 1.36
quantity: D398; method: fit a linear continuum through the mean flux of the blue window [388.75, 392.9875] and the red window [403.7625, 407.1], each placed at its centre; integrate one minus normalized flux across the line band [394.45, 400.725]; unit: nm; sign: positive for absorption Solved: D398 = 0.82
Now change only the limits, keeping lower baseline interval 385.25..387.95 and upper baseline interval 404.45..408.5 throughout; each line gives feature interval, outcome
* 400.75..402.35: -0.16 nm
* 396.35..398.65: 0.75 nm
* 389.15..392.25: 0.05 nm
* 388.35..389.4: 0.35 nm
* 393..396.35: 0.56 nm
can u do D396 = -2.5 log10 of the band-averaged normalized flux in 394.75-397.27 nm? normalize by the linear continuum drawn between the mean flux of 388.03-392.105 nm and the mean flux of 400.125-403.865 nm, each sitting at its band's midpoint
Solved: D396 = 0.36 mag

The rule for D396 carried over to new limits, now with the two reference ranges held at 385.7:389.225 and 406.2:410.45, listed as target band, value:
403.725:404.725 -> -0.24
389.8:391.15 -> -0.13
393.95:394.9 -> -0.09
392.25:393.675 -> 0.14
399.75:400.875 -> -0.20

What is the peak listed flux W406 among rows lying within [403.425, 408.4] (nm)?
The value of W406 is 12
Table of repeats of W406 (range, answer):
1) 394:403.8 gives 11.7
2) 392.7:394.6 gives 9.01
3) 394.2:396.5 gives 9.6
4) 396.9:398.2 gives 8.92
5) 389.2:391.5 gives 9.68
